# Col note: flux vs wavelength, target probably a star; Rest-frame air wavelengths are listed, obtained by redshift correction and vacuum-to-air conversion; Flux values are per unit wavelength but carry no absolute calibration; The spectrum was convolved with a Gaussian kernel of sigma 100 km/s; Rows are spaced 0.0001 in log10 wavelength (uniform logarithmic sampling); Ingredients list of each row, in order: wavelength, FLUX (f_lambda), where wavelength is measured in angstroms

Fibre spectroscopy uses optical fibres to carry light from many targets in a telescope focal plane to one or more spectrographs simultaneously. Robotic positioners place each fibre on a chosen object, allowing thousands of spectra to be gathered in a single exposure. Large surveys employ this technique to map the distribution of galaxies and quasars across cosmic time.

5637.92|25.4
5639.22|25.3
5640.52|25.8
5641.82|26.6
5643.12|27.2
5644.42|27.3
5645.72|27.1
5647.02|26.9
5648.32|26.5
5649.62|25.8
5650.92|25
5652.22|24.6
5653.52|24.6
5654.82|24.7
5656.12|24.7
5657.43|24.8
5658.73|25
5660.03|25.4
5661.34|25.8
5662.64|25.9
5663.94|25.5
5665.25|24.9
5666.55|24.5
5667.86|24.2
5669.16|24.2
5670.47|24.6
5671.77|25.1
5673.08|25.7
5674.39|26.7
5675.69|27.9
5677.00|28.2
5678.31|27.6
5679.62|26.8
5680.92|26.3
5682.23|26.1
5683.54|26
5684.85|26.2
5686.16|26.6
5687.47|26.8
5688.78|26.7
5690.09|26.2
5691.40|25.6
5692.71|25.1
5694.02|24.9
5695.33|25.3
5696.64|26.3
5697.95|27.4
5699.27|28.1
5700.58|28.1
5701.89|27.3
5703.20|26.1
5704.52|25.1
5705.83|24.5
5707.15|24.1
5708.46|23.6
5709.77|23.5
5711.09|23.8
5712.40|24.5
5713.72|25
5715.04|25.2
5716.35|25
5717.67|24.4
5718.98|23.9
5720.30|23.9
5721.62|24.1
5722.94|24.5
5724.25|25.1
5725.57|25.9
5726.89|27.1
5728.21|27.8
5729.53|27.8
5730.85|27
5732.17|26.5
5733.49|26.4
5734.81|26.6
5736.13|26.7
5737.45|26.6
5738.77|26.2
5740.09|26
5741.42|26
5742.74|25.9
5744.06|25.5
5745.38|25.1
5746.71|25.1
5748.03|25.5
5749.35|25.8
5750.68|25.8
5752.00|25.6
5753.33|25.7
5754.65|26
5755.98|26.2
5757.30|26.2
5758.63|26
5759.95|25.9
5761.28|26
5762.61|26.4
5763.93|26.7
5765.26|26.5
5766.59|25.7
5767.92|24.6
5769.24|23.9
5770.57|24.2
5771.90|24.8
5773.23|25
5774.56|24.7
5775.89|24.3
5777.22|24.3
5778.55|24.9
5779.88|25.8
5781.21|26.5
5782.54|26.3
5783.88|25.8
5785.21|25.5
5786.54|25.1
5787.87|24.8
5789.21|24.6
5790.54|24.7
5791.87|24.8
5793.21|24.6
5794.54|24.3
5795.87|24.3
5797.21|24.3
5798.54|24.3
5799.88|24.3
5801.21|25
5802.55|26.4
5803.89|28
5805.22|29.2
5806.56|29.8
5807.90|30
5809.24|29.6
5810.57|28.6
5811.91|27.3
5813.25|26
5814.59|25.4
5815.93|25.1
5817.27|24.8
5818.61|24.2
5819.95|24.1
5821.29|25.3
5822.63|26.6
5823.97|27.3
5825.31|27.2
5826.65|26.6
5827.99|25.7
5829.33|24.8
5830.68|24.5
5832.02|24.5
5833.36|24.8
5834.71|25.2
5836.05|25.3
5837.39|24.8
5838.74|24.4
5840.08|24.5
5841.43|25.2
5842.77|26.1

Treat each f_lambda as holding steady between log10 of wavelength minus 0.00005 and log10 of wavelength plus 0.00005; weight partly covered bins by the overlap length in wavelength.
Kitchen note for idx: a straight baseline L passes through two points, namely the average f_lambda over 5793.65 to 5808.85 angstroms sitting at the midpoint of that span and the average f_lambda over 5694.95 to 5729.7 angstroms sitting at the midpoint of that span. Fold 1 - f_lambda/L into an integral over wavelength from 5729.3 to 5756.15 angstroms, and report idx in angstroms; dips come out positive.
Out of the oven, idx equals -0.3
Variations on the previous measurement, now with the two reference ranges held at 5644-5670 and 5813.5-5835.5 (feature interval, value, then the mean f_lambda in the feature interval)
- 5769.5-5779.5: 0.30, 24.6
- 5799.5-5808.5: -0.79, 27.6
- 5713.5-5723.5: 0.35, 24.5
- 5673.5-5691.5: -0.96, 26.7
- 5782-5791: 0.05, 25.2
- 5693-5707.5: -0.44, 26.1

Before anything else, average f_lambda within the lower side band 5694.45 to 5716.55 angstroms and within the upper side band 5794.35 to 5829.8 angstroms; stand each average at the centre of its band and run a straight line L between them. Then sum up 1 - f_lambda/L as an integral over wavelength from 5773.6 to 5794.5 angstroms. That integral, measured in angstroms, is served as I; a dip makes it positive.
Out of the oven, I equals 0.8 angstroms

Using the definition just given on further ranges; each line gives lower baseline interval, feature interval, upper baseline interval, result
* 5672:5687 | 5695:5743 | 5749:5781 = 0.7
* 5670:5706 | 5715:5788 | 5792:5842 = 1.3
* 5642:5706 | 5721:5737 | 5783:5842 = -0.3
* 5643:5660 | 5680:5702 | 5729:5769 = -0.5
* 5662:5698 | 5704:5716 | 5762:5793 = 0.6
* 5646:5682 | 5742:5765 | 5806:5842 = 0.0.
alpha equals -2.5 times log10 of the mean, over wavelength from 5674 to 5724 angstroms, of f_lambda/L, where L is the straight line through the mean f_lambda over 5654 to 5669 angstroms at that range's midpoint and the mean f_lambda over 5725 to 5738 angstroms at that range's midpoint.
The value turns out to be 0.01 mag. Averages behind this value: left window 25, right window 26.8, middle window 25.7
